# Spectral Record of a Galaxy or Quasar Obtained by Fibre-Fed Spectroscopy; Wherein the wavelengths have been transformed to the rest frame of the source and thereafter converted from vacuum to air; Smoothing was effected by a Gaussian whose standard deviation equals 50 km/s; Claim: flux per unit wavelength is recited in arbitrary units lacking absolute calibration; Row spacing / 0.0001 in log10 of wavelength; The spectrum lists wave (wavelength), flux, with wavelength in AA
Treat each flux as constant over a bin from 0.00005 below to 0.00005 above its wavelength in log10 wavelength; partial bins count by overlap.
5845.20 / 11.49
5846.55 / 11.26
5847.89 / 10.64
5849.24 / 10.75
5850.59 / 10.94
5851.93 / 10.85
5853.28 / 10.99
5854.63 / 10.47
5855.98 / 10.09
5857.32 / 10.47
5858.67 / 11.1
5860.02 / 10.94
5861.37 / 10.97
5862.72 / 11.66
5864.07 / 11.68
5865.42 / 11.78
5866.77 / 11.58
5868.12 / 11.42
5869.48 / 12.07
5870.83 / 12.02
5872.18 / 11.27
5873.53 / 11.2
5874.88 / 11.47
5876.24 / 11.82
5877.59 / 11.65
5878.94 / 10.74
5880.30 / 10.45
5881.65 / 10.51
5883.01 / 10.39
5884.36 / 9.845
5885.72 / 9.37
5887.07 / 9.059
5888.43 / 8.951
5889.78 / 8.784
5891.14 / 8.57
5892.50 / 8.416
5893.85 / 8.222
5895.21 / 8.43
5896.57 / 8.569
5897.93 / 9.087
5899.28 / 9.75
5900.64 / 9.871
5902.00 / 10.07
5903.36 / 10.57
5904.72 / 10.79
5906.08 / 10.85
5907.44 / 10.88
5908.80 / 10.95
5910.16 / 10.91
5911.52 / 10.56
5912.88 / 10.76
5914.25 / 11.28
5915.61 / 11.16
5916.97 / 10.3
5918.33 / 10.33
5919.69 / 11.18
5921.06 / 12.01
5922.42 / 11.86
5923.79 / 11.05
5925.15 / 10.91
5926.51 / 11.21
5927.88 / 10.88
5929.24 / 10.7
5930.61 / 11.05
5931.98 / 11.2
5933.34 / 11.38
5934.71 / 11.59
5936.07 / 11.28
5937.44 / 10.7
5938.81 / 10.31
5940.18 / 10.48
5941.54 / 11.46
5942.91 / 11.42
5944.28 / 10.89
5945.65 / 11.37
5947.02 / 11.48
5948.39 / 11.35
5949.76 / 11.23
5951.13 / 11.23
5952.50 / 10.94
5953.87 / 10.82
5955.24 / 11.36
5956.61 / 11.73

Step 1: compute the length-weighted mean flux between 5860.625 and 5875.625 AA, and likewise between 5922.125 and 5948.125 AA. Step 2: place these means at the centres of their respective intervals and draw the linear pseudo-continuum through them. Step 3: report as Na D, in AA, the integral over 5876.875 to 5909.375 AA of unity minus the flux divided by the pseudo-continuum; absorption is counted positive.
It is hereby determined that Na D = 4.6 AA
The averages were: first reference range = 11.6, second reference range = 11.1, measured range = 9.78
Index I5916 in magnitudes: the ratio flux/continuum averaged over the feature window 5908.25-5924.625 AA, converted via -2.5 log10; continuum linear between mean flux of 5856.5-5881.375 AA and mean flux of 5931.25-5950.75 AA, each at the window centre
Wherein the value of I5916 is 0.02 mag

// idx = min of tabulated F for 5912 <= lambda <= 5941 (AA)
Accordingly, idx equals 10.3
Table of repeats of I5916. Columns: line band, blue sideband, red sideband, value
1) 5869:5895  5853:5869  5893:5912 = 0.04 mag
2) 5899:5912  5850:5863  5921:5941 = 0.05 mag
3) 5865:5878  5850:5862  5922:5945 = -0.08 mag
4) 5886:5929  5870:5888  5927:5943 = 0.07 mag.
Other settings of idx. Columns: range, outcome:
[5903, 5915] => 10.56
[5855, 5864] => 10.09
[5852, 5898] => 8.222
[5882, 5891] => 8.784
